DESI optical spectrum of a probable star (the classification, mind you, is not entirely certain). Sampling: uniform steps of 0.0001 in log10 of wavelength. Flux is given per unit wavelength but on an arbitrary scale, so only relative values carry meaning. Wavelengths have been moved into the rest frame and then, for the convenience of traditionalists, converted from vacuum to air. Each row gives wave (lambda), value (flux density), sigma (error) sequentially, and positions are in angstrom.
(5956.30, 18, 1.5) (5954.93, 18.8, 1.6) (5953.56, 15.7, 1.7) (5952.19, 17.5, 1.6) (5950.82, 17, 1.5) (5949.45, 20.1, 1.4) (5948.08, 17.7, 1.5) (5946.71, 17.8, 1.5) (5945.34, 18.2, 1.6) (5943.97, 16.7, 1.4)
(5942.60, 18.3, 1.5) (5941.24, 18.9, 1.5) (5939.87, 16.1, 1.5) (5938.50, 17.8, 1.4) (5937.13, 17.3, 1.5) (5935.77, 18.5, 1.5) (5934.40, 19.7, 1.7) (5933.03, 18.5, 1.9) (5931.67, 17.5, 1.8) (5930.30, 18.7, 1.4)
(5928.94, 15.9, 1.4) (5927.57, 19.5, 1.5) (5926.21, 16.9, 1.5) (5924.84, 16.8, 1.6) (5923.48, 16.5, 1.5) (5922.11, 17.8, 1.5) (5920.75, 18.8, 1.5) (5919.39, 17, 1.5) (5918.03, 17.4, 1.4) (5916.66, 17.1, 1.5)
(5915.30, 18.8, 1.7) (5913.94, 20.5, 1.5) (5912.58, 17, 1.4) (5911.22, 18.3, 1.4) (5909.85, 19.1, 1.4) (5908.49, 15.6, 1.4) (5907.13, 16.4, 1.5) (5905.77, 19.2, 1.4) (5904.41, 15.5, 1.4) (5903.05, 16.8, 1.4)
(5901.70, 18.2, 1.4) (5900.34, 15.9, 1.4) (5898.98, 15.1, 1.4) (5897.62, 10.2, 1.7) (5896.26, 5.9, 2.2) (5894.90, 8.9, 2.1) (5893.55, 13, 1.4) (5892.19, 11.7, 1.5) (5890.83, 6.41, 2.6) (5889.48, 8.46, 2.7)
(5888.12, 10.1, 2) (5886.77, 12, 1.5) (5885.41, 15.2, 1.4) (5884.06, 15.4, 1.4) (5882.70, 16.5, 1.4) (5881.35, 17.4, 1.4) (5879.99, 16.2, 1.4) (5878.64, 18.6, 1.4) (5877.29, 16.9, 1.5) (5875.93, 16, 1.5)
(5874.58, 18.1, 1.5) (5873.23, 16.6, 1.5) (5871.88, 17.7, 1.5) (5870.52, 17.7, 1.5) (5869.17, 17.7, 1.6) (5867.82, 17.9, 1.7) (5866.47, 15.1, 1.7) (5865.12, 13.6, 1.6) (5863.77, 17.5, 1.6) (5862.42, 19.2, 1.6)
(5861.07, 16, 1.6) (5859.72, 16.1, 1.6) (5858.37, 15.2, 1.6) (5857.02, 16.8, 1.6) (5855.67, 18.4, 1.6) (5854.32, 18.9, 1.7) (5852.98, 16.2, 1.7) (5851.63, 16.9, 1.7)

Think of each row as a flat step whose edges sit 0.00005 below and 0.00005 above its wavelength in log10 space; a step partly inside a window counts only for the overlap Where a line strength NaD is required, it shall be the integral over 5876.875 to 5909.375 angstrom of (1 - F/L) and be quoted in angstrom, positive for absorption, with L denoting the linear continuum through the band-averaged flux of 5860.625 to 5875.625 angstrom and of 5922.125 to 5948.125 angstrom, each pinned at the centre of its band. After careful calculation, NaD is 6.2 angstrom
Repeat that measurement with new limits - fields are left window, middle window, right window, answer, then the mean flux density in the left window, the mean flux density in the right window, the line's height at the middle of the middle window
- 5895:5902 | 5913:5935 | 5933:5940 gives -2.44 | 12.4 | 18.1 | 16.2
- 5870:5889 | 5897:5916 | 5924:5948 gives -0.08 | 15.9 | 17.8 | 16.8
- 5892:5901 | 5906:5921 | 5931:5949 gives -4.10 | 11.5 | 18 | 14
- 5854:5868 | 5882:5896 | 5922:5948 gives 4.49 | 16.7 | 17.8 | 17.1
